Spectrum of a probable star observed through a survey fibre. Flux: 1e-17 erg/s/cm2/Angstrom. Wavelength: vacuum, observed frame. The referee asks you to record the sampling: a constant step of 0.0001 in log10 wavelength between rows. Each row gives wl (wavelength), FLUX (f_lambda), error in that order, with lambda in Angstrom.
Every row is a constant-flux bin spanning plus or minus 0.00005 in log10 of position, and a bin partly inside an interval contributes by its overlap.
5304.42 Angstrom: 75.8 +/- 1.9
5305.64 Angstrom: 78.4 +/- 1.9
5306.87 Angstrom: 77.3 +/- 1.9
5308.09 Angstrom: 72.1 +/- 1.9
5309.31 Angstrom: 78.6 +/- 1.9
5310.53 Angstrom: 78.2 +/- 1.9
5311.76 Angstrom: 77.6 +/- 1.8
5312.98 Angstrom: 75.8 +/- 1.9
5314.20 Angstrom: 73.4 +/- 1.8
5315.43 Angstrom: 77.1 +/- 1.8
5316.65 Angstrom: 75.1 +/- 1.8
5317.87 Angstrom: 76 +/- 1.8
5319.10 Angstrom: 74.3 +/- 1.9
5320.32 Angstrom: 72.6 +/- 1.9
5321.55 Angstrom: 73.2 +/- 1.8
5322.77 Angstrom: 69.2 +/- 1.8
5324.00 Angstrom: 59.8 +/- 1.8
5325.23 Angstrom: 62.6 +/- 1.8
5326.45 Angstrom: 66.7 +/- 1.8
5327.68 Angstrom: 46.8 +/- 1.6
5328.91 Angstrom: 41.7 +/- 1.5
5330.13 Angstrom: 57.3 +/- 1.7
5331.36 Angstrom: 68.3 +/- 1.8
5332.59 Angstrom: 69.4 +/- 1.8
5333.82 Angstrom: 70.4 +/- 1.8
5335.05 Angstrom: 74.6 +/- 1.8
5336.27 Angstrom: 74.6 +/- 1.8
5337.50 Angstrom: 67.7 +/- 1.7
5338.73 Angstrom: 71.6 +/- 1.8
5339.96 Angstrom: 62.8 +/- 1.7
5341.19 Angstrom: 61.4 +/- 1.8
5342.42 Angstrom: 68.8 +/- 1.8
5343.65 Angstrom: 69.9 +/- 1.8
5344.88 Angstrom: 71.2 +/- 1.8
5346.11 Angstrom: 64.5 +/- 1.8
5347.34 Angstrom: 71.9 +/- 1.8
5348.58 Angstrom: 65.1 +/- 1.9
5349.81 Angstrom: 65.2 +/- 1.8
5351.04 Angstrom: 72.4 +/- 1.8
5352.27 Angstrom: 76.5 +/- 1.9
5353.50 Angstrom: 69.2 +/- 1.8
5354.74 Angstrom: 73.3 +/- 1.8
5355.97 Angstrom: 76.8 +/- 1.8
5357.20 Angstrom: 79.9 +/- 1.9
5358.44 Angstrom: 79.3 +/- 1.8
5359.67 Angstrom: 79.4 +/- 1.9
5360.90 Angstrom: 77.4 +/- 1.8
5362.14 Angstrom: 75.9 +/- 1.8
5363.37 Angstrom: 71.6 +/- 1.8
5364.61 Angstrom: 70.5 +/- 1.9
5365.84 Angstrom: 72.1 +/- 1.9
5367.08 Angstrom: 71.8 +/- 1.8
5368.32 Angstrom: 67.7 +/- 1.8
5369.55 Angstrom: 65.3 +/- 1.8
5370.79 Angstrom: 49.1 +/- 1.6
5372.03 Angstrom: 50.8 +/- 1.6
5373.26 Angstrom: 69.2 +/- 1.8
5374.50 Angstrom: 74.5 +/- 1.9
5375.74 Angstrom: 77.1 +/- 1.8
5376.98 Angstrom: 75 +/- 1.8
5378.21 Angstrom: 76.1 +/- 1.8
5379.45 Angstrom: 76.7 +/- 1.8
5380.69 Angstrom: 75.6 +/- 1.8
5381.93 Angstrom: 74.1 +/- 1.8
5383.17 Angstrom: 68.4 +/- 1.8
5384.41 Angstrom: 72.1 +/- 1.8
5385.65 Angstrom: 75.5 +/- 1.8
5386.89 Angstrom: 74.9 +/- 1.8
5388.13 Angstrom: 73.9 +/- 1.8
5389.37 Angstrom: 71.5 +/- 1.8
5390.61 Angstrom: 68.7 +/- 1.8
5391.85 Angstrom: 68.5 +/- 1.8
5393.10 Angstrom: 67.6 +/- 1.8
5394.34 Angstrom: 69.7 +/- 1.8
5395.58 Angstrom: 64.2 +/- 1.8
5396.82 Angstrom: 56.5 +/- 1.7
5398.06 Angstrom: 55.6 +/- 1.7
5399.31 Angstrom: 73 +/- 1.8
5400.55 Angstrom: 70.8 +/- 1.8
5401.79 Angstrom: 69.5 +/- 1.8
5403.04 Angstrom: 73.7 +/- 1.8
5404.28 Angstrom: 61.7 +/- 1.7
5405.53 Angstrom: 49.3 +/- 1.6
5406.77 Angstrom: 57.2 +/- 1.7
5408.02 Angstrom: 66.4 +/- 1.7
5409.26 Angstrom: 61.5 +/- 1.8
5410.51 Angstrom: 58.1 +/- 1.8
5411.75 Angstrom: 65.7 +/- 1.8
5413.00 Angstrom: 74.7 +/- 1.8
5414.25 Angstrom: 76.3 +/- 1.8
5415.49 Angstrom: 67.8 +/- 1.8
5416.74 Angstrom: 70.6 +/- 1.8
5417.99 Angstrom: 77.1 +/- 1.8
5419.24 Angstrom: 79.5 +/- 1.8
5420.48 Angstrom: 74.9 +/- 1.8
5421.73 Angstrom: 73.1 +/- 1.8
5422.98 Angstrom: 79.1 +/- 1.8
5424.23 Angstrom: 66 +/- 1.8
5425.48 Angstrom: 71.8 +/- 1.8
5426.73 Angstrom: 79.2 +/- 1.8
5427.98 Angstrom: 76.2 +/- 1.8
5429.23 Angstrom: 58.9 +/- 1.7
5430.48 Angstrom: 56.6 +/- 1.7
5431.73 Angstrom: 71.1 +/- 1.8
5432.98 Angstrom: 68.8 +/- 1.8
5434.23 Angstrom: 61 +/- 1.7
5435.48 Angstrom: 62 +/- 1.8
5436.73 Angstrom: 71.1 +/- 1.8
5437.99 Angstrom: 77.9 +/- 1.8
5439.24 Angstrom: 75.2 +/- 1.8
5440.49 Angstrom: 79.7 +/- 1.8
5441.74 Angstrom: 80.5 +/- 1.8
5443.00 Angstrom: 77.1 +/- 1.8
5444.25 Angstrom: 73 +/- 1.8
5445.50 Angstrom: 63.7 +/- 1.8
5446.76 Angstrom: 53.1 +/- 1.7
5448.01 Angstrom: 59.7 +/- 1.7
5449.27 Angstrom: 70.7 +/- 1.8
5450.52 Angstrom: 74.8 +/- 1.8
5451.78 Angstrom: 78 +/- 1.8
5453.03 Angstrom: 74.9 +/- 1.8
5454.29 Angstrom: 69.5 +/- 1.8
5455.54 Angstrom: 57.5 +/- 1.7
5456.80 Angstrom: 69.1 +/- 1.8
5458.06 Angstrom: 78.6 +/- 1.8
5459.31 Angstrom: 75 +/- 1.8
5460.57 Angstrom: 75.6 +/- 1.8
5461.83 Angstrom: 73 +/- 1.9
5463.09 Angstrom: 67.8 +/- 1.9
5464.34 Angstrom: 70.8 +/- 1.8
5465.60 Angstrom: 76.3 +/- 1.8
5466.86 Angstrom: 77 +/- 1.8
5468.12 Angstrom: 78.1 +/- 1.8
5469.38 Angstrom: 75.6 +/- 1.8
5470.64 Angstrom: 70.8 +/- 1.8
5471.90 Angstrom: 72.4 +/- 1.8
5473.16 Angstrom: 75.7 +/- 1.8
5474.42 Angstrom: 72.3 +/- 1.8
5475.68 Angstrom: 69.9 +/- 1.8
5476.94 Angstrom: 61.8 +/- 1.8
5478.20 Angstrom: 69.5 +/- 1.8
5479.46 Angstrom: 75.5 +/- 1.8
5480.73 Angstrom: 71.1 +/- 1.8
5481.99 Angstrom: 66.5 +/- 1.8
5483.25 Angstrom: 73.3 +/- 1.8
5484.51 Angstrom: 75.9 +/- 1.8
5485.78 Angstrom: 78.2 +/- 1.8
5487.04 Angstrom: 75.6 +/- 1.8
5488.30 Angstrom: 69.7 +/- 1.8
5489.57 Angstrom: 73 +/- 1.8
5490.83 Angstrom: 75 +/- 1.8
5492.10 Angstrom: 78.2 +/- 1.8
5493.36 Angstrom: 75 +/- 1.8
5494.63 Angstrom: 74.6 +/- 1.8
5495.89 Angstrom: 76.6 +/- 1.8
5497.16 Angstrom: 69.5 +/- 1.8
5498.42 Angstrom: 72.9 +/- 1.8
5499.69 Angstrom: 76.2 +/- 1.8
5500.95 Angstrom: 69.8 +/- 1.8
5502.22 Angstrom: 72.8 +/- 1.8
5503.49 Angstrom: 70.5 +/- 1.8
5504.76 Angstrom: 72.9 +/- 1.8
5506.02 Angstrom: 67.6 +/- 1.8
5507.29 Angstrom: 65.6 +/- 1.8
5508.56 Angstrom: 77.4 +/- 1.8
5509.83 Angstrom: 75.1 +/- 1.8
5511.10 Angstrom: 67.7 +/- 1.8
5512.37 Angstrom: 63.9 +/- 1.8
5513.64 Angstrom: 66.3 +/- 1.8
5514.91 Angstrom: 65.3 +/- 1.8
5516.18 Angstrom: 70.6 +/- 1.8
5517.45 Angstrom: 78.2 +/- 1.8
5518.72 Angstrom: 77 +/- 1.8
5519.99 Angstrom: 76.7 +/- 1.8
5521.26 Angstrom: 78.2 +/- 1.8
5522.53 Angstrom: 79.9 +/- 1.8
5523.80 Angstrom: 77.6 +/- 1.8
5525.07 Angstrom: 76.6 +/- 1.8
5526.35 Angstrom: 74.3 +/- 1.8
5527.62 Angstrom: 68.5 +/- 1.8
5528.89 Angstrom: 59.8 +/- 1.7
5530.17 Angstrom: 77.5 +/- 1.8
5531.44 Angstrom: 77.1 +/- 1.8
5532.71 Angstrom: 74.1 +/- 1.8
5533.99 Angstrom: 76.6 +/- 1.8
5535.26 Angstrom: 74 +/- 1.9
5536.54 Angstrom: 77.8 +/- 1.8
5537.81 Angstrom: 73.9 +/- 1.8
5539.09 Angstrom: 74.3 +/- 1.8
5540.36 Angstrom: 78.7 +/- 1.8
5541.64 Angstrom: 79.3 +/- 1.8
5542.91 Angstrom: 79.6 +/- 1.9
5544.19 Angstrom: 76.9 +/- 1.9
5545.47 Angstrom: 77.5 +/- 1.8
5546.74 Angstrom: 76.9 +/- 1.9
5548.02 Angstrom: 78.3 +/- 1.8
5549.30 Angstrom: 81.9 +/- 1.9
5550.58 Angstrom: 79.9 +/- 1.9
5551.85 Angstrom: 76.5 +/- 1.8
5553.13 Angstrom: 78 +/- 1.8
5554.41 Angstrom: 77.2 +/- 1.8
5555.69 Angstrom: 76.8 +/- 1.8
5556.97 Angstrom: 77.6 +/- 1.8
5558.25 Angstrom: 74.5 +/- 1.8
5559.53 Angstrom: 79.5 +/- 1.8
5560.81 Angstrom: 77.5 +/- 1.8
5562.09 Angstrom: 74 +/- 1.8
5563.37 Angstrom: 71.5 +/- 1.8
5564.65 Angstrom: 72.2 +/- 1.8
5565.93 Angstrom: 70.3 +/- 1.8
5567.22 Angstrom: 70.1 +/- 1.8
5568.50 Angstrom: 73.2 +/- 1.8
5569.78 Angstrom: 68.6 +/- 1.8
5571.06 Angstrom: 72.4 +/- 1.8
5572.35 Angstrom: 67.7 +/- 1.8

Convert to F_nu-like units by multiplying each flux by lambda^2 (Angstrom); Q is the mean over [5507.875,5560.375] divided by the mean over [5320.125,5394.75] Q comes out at 1.2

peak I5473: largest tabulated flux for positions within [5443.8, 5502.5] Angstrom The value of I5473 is 78.6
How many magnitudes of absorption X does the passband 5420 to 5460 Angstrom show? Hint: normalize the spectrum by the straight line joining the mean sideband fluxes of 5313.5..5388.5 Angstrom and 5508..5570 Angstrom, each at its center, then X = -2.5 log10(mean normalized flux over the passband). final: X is 0.03 mag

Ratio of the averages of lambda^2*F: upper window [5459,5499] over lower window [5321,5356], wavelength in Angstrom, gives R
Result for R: 1.2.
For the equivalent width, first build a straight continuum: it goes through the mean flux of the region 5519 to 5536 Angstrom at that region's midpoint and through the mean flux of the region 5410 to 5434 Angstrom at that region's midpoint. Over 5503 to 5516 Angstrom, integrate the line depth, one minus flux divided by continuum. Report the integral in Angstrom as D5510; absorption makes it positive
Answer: 0.8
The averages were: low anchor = 70.7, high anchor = 74.7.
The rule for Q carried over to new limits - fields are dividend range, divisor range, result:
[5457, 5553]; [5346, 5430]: 1.10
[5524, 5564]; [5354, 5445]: 1.14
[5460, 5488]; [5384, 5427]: 1.08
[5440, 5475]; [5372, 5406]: 1.06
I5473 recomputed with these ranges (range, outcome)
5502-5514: 77.4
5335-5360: 79.9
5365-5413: 77.1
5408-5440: 79.5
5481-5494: 78.2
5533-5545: 79.6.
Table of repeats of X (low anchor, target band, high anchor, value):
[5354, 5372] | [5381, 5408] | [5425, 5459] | 0.05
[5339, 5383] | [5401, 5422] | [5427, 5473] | 0.05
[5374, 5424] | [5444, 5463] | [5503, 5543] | 0.03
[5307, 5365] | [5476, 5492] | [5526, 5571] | 0.02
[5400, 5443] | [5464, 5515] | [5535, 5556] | 0.02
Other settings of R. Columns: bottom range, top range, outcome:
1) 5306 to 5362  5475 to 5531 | 1.09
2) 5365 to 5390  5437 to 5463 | 1.04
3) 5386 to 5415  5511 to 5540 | 1.16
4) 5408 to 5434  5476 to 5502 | 1.07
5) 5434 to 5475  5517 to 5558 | 1.10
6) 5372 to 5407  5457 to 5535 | 1.10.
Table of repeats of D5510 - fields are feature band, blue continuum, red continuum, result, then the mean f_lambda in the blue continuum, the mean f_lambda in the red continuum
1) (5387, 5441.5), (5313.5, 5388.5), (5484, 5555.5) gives 2.16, 69.9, 74.5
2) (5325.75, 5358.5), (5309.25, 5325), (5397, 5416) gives 1.48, 73.5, 65.2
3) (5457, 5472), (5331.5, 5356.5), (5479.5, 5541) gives -0.38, 69.8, 73.3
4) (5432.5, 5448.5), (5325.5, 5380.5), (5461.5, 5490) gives 0.46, 69.1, 72.6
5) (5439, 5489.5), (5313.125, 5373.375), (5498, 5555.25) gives 0.33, 68.9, 74.4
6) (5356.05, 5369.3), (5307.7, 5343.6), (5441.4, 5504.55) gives -0.89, 68.9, 72.2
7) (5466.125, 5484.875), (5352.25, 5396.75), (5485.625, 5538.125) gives 0.11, 71.4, 73.2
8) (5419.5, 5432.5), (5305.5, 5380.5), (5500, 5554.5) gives 0.22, 70.3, 74.4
